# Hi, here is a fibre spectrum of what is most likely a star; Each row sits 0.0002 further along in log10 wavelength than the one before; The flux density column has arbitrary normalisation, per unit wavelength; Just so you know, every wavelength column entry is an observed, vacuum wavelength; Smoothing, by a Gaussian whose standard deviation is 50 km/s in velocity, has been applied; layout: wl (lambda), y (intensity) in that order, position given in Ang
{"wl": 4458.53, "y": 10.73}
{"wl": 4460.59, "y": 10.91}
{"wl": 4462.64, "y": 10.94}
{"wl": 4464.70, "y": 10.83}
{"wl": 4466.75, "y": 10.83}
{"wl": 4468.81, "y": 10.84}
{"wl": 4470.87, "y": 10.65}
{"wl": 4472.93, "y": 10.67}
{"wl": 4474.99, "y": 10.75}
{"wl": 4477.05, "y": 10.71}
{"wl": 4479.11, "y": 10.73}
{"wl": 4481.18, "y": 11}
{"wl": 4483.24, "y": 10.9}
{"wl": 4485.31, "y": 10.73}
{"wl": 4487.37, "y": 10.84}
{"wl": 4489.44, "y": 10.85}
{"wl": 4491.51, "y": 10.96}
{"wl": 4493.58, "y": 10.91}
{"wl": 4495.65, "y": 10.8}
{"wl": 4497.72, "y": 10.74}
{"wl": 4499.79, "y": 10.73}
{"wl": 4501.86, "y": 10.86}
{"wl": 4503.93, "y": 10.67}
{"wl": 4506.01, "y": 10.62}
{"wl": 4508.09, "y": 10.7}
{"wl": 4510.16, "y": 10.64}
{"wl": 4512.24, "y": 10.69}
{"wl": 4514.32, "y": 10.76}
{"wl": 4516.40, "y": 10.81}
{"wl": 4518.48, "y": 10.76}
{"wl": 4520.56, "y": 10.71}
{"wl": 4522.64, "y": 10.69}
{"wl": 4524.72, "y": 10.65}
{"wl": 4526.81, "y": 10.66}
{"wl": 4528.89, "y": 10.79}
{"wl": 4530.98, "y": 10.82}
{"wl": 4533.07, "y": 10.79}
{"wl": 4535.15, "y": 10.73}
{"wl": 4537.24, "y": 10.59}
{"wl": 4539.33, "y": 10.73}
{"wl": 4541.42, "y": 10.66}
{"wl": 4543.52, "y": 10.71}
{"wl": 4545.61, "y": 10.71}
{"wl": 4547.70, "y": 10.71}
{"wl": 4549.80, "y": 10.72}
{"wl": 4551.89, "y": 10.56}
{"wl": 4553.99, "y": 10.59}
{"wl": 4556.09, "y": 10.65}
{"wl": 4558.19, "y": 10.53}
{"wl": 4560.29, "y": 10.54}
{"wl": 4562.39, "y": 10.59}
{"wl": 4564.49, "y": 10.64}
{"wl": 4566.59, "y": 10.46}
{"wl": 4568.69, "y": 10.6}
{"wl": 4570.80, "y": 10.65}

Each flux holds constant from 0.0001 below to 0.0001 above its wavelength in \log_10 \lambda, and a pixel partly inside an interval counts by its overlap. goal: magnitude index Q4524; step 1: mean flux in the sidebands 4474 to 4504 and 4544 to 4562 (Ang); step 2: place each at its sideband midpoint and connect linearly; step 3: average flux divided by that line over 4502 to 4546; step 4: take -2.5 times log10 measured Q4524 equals 0.00 mag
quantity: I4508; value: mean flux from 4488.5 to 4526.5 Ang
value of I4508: 10.8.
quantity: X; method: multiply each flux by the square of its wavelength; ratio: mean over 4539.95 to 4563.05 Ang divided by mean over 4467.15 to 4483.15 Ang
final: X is 1.02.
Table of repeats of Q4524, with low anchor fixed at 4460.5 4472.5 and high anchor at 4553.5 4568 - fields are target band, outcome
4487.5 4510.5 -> 0.00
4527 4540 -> -0.01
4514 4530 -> -0.01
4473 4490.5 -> 0.00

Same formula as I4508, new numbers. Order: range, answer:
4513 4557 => 10.7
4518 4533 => 10.7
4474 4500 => 10.8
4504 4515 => 10.7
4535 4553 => 10.7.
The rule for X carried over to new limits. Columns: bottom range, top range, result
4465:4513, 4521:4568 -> 1.01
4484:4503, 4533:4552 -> 1.01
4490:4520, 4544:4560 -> 1.01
